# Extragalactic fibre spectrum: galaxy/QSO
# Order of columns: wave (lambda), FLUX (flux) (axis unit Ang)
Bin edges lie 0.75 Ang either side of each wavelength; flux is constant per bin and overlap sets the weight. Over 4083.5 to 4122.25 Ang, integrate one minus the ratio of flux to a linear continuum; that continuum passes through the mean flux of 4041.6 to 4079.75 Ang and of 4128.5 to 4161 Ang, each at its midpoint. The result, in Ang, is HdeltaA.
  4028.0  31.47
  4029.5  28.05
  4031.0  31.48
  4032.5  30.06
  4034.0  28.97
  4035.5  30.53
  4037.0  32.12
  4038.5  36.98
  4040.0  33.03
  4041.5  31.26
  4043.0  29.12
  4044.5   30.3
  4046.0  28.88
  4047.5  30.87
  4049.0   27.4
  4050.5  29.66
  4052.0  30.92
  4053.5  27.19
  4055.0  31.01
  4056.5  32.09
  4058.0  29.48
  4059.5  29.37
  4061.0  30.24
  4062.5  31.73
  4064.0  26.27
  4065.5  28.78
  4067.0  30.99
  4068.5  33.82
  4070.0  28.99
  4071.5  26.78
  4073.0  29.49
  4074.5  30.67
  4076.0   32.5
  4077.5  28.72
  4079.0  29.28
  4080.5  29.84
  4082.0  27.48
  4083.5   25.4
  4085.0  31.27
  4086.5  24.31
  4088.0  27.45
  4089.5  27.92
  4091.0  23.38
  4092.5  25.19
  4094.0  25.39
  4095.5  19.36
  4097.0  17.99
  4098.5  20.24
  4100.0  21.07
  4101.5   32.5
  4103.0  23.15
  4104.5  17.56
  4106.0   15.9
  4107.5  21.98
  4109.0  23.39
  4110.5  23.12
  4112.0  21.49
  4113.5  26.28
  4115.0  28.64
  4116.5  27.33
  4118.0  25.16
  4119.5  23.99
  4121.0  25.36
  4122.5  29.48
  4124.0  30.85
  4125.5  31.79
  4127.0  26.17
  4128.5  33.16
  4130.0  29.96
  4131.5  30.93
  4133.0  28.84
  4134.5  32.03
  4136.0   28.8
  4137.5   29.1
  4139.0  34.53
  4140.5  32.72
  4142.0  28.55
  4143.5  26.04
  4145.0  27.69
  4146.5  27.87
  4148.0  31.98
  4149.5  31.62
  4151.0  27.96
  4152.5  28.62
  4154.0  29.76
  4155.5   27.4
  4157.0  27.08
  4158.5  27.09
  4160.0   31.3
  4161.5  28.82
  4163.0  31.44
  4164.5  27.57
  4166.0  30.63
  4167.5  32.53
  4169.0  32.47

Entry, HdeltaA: 7.3 Ang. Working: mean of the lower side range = 29.8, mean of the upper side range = 29.6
